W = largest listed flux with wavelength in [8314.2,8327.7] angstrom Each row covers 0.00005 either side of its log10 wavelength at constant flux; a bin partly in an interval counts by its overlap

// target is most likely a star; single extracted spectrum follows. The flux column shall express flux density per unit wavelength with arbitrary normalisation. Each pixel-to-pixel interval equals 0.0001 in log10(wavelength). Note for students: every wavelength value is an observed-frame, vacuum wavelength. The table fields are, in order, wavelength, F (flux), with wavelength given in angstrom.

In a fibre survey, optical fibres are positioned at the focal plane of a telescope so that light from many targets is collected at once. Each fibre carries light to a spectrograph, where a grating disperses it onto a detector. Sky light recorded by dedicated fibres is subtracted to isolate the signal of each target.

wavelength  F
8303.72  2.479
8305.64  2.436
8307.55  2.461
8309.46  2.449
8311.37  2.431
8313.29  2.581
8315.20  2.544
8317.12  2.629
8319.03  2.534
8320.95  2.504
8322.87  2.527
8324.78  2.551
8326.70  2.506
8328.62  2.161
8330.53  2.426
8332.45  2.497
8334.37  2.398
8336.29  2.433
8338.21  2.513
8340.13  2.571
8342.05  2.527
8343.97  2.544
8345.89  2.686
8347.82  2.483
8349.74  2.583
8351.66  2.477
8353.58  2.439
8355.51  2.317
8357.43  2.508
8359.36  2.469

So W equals 2.629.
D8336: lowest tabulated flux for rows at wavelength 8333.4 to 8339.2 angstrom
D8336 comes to 2.398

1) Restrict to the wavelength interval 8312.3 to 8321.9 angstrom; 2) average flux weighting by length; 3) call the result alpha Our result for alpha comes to 2.56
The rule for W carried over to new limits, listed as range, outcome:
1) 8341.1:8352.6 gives 2.686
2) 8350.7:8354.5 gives 2.477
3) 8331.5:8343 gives 2.571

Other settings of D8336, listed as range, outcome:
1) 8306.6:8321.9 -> 2.431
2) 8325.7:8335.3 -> 2.161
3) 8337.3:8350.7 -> 2.483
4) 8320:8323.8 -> 2.504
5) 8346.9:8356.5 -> 2.317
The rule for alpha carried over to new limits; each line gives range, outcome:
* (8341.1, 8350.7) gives 2.56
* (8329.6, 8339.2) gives 2.45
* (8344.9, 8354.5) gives 2.53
